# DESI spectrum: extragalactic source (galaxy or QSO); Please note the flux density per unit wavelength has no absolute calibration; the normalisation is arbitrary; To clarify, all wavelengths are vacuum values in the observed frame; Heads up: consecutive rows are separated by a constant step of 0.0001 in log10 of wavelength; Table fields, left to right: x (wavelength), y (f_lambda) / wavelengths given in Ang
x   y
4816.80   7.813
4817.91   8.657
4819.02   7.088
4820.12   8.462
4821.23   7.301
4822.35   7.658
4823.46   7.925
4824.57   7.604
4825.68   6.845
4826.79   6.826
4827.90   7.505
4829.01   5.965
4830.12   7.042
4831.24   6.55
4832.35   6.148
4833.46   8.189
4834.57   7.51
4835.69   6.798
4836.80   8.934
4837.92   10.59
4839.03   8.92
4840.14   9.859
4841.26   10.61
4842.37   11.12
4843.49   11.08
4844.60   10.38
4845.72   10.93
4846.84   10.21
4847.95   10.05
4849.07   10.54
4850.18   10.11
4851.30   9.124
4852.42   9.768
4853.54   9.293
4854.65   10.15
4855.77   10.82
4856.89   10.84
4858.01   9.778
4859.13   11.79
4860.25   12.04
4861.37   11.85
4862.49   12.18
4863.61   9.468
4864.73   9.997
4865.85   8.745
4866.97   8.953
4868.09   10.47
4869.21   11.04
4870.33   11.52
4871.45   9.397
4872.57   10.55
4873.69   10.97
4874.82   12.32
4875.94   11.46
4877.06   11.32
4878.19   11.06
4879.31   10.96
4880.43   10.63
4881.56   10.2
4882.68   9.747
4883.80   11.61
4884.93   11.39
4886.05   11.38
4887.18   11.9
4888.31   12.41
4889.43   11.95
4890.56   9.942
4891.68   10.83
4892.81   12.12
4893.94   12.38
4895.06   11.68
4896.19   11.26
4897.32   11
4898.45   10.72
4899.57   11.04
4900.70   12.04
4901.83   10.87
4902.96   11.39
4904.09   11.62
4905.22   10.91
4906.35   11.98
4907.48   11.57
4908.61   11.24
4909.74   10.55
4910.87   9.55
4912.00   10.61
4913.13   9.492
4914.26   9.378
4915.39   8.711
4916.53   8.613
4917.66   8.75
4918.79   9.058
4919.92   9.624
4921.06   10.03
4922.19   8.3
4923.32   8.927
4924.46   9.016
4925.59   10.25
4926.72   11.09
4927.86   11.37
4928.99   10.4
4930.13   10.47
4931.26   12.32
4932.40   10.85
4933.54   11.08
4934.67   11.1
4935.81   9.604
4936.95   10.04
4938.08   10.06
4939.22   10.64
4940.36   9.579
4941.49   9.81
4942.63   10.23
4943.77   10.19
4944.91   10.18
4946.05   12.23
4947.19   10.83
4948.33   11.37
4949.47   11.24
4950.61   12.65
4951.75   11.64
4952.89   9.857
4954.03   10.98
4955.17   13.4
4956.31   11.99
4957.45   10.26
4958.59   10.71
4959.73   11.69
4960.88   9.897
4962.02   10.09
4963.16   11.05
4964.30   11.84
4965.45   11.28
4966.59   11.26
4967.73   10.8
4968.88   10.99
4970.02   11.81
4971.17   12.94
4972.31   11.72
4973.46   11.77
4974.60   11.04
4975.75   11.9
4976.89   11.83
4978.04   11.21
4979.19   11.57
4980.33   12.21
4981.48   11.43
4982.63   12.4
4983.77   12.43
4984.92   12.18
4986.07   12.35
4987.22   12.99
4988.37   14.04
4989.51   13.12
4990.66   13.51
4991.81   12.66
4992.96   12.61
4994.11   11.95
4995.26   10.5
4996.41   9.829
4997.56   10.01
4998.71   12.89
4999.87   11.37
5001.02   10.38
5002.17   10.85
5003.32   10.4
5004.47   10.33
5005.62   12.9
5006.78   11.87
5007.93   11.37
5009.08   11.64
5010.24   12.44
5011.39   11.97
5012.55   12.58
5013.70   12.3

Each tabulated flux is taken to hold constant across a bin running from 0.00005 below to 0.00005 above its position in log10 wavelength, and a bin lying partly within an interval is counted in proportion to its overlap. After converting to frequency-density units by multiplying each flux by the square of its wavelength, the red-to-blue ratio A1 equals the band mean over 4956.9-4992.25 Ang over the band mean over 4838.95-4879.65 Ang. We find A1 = 1.17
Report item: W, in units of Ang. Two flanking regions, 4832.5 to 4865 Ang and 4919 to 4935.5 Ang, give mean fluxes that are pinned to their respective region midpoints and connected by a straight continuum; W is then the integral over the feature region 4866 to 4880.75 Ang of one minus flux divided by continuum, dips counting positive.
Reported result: -0.9 Ang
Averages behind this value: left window 10.1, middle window 10.8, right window 10.3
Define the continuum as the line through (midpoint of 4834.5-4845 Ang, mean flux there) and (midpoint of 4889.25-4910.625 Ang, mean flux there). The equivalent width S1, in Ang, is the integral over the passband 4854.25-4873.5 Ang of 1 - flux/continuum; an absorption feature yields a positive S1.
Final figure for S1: -0.5 Ang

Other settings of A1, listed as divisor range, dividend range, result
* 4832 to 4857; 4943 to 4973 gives 1.22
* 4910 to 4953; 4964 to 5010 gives 1.17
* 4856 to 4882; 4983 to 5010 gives 1.16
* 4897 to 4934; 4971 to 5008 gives 1.17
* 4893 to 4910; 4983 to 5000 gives 1.11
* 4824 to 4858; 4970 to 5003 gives 1.40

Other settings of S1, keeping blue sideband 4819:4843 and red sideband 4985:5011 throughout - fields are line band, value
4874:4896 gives -4.96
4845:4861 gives -3.56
